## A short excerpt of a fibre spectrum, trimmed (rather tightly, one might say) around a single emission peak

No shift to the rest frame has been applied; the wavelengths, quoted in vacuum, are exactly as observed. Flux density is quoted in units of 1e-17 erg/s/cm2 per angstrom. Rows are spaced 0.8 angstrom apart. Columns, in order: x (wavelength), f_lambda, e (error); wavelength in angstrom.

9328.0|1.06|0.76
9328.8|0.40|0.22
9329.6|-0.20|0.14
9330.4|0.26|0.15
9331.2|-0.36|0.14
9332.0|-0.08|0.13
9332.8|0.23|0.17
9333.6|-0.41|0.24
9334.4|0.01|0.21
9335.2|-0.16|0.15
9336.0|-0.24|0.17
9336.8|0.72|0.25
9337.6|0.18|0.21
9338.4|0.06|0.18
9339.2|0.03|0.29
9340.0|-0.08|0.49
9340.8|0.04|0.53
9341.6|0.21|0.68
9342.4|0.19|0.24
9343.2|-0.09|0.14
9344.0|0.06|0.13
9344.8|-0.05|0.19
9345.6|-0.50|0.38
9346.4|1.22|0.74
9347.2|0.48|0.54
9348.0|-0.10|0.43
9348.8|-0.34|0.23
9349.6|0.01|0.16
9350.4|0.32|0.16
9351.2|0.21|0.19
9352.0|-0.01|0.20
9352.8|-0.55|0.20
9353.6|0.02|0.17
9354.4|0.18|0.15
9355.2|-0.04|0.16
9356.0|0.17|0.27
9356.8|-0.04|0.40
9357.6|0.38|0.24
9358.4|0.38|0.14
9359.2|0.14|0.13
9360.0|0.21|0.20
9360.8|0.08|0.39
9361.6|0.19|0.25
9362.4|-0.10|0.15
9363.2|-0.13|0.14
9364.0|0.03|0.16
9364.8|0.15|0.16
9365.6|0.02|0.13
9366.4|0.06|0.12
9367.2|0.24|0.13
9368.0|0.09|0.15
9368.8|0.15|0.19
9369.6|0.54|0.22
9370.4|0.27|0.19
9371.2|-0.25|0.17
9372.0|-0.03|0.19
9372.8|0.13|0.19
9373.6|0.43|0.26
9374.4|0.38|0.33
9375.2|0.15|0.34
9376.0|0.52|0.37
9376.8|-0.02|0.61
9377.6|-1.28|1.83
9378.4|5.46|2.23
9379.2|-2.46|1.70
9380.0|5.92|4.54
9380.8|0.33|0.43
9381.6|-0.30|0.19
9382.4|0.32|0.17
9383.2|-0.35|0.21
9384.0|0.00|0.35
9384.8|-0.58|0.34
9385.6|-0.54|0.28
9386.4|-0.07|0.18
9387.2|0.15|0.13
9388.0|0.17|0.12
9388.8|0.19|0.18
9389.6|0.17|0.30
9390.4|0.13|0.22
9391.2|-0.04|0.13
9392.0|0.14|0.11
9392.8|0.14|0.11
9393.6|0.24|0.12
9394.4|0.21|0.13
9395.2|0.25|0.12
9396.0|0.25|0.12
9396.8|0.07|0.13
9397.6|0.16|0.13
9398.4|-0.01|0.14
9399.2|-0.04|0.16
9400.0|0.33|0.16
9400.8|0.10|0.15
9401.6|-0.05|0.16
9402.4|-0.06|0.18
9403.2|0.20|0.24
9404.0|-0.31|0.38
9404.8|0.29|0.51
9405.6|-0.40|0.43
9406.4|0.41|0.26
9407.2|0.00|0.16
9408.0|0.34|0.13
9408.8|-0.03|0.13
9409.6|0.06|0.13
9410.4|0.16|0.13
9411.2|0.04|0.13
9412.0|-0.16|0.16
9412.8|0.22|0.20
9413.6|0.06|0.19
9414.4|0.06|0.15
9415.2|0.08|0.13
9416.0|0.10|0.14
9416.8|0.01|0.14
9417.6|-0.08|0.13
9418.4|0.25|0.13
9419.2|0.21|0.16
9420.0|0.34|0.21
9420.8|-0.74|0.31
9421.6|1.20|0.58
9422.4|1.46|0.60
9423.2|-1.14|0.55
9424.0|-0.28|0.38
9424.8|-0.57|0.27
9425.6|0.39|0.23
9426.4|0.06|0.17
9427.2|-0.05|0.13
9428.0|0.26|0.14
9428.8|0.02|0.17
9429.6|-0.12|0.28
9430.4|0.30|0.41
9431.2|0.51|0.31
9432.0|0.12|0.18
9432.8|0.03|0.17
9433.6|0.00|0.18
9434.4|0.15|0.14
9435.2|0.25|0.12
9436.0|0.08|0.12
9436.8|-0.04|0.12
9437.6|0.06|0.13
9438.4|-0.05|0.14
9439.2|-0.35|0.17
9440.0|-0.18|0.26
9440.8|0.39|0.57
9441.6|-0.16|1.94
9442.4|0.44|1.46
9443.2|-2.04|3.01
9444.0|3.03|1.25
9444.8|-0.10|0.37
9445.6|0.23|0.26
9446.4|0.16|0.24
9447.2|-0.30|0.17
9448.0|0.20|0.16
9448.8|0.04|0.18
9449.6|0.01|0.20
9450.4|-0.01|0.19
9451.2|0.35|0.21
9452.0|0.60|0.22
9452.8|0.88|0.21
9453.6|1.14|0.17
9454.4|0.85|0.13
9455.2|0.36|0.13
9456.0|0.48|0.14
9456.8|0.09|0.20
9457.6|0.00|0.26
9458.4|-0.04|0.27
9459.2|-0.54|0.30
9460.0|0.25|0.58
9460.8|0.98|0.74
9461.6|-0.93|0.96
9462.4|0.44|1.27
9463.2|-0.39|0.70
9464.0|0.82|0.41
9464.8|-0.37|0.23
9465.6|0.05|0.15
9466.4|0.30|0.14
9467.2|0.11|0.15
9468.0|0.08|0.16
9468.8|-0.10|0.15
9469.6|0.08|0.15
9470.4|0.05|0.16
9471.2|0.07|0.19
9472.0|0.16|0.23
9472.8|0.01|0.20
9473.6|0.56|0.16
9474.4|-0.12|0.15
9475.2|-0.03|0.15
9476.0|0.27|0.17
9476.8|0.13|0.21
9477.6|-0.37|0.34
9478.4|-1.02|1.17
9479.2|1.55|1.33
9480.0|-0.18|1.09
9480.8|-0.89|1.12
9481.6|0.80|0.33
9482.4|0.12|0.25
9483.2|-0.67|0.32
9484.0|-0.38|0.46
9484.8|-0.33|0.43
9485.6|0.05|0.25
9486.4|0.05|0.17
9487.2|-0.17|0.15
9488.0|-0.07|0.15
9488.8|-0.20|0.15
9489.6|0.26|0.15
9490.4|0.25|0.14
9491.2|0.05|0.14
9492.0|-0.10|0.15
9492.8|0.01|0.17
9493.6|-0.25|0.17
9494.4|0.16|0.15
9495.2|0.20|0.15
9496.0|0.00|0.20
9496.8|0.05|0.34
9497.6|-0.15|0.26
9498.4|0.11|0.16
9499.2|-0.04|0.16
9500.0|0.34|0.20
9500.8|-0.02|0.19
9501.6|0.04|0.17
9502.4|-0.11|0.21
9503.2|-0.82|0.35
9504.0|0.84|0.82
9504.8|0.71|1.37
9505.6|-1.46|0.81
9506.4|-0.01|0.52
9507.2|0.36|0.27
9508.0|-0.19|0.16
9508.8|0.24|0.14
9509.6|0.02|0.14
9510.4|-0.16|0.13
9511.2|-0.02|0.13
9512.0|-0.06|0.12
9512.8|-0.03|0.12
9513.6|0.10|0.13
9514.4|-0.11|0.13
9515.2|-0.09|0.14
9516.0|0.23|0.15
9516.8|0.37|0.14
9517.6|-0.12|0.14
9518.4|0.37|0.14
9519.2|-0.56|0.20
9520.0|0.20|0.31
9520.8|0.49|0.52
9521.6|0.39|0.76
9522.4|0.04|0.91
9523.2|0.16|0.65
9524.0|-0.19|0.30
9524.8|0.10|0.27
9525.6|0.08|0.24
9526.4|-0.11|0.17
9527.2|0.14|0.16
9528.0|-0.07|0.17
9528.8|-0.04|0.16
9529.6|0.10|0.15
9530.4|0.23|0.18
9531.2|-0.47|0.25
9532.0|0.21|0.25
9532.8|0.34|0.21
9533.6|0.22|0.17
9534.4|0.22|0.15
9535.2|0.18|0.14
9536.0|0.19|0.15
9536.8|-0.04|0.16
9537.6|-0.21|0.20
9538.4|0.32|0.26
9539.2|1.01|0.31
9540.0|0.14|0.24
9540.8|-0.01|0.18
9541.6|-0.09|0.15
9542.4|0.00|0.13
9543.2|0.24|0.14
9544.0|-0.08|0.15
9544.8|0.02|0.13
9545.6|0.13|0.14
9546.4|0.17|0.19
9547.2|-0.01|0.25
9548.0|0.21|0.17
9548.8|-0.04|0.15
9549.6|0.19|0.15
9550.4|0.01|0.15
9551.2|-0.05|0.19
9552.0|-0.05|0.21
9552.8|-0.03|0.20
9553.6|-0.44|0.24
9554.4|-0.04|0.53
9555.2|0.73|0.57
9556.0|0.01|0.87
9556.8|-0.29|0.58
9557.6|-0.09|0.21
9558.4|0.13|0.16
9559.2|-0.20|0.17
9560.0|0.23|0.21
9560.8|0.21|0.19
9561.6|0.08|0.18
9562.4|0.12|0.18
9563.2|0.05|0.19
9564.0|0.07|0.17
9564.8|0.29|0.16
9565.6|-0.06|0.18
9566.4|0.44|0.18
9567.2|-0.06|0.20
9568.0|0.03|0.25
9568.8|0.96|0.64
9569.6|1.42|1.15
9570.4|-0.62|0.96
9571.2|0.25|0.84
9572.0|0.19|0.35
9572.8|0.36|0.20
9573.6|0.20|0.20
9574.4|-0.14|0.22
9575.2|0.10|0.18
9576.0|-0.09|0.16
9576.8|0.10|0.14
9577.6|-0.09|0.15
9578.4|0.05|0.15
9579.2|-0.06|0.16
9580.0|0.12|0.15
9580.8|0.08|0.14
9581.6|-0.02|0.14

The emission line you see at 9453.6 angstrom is H-beta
